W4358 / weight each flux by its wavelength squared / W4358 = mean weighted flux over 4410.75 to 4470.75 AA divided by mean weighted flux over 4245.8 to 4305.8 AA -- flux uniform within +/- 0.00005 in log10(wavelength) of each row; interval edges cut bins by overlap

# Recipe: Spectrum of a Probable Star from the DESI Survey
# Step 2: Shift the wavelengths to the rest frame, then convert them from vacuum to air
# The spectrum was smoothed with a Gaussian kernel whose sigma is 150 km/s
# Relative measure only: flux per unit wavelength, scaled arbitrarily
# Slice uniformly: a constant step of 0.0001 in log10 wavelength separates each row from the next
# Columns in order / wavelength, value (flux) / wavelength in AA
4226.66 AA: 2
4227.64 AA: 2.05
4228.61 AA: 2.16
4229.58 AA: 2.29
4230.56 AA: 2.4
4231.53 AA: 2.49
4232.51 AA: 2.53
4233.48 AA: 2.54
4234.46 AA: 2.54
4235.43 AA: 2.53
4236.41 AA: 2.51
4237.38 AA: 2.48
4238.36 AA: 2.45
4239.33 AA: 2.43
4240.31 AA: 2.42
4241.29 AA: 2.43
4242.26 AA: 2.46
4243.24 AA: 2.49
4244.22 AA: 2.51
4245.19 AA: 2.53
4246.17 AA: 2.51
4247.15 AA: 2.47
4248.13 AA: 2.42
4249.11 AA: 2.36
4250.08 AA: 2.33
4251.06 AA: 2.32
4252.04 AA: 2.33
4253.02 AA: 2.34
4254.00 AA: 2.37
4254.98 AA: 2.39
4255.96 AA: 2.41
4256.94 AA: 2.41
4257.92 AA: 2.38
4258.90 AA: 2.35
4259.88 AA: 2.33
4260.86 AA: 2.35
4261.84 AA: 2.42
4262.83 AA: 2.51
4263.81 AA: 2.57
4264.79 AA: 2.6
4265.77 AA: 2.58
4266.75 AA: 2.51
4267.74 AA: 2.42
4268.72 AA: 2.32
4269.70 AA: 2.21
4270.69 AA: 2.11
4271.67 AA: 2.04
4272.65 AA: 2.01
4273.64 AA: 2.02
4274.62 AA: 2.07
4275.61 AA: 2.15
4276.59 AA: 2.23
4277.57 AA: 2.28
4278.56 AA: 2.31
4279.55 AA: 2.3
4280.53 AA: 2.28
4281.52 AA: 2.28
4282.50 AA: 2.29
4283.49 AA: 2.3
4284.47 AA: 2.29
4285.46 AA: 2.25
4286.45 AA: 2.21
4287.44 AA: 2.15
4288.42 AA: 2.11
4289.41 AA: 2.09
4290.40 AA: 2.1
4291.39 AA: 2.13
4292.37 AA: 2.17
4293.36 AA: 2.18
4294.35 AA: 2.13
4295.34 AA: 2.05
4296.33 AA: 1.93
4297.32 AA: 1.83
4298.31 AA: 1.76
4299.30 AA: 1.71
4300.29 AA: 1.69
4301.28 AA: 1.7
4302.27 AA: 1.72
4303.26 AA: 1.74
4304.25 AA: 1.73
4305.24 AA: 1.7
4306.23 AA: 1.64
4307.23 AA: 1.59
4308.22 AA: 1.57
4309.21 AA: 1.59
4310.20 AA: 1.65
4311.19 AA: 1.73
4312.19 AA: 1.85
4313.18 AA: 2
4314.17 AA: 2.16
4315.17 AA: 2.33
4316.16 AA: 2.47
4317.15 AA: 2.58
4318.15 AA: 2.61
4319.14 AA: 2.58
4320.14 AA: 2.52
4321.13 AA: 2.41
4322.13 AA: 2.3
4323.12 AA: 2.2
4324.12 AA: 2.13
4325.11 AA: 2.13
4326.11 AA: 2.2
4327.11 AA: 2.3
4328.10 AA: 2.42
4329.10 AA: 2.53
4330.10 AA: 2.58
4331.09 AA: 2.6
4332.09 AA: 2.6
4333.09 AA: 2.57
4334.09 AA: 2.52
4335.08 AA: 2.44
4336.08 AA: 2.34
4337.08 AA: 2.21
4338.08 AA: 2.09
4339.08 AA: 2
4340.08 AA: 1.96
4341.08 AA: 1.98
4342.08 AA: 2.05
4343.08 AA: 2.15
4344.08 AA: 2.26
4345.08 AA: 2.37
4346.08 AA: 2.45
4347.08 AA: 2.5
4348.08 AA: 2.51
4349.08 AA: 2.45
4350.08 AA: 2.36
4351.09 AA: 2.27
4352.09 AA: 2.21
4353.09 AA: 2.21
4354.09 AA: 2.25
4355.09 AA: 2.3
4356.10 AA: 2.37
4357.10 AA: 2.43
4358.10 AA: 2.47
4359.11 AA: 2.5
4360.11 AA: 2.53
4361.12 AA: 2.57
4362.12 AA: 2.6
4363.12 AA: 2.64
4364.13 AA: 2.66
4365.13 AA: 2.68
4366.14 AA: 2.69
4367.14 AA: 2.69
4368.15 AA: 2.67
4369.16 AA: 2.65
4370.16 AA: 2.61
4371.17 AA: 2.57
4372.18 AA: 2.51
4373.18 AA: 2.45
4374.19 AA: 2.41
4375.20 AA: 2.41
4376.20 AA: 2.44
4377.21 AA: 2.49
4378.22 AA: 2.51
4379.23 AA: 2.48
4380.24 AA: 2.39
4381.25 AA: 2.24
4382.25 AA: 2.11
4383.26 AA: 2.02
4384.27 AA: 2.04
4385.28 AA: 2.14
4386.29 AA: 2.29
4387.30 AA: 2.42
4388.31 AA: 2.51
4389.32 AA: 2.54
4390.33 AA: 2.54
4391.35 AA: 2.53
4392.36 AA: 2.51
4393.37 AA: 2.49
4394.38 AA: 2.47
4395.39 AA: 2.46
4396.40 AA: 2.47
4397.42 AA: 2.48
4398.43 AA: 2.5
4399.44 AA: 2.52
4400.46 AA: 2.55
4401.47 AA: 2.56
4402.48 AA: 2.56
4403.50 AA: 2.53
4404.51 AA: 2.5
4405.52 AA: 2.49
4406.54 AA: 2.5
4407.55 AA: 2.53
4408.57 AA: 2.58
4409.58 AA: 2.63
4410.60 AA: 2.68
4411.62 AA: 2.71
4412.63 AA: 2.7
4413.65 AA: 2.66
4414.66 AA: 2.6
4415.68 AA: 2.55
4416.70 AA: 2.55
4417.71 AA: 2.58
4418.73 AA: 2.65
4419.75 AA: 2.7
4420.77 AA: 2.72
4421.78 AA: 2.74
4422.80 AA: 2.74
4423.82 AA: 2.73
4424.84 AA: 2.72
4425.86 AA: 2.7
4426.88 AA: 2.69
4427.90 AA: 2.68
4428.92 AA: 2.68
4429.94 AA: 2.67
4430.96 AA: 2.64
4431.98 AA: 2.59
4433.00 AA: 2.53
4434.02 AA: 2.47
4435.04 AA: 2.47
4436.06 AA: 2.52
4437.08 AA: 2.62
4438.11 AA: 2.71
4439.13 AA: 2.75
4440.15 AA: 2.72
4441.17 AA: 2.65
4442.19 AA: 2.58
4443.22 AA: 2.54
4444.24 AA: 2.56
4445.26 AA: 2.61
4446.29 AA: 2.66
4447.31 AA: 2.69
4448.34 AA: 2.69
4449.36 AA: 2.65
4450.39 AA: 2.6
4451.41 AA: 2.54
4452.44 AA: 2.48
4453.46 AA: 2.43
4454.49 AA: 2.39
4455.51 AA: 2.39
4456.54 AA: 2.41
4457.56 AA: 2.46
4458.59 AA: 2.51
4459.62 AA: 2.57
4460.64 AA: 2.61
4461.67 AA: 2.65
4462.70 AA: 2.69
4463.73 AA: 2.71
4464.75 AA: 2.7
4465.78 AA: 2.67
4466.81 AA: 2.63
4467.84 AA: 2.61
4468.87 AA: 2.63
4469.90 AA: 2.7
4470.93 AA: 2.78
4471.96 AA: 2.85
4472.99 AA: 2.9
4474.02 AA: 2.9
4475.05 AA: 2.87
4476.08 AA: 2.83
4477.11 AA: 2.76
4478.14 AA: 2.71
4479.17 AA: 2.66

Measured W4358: 1.3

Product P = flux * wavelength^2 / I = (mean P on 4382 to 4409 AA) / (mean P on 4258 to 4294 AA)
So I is 1.14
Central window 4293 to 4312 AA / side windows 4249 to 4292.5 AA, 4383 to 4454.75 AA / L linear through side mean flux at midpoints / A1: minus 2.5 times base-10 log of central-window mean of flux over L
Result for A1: 0.31 mag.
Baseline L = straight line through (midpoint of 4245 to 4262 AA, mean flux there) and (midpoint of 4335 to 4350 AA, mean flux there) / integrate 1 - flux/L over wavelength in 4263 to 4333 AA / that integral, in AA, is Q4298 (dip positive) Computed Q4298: 4.9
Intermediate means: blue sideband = 2.39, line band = 2.15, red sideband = 2.25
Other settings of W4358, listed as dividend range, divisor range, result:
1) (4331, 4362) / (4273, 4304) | 1.16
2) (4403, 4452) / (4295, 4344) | 1.31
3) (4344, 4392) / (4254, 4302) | 1.15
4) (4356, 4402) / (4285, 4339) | 1.20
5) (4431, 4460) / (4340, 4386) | 1.11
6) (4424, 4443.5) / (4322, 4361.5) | 1.18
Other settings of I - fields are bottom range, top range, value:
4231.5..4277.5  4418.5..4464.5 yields 1.19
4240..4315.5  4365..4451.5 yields 1.25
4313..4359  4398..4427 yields 1.16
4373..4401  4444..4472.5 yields 1.12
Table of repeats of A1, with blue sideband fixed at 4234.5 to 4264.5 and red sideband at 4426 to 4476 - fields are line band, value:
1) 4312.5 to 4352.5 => 0.08 mag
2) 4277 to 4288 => 0.09 mag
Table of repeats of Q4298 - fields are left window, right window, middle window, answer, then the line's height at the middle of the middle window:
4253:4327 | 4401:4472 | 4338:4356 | 0.7 AA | 2.33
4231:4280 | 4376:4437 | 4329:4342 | 0.7 AA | 2.46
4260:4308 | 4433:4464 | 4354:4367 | -1.1 AA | 2.33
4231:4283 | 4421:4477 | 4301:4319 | 3.9 AA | 2.45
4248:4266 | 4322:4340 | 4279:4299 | 2.0 AA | 2.38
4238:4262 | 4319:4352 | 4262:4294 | 1.7 AA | 2.38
